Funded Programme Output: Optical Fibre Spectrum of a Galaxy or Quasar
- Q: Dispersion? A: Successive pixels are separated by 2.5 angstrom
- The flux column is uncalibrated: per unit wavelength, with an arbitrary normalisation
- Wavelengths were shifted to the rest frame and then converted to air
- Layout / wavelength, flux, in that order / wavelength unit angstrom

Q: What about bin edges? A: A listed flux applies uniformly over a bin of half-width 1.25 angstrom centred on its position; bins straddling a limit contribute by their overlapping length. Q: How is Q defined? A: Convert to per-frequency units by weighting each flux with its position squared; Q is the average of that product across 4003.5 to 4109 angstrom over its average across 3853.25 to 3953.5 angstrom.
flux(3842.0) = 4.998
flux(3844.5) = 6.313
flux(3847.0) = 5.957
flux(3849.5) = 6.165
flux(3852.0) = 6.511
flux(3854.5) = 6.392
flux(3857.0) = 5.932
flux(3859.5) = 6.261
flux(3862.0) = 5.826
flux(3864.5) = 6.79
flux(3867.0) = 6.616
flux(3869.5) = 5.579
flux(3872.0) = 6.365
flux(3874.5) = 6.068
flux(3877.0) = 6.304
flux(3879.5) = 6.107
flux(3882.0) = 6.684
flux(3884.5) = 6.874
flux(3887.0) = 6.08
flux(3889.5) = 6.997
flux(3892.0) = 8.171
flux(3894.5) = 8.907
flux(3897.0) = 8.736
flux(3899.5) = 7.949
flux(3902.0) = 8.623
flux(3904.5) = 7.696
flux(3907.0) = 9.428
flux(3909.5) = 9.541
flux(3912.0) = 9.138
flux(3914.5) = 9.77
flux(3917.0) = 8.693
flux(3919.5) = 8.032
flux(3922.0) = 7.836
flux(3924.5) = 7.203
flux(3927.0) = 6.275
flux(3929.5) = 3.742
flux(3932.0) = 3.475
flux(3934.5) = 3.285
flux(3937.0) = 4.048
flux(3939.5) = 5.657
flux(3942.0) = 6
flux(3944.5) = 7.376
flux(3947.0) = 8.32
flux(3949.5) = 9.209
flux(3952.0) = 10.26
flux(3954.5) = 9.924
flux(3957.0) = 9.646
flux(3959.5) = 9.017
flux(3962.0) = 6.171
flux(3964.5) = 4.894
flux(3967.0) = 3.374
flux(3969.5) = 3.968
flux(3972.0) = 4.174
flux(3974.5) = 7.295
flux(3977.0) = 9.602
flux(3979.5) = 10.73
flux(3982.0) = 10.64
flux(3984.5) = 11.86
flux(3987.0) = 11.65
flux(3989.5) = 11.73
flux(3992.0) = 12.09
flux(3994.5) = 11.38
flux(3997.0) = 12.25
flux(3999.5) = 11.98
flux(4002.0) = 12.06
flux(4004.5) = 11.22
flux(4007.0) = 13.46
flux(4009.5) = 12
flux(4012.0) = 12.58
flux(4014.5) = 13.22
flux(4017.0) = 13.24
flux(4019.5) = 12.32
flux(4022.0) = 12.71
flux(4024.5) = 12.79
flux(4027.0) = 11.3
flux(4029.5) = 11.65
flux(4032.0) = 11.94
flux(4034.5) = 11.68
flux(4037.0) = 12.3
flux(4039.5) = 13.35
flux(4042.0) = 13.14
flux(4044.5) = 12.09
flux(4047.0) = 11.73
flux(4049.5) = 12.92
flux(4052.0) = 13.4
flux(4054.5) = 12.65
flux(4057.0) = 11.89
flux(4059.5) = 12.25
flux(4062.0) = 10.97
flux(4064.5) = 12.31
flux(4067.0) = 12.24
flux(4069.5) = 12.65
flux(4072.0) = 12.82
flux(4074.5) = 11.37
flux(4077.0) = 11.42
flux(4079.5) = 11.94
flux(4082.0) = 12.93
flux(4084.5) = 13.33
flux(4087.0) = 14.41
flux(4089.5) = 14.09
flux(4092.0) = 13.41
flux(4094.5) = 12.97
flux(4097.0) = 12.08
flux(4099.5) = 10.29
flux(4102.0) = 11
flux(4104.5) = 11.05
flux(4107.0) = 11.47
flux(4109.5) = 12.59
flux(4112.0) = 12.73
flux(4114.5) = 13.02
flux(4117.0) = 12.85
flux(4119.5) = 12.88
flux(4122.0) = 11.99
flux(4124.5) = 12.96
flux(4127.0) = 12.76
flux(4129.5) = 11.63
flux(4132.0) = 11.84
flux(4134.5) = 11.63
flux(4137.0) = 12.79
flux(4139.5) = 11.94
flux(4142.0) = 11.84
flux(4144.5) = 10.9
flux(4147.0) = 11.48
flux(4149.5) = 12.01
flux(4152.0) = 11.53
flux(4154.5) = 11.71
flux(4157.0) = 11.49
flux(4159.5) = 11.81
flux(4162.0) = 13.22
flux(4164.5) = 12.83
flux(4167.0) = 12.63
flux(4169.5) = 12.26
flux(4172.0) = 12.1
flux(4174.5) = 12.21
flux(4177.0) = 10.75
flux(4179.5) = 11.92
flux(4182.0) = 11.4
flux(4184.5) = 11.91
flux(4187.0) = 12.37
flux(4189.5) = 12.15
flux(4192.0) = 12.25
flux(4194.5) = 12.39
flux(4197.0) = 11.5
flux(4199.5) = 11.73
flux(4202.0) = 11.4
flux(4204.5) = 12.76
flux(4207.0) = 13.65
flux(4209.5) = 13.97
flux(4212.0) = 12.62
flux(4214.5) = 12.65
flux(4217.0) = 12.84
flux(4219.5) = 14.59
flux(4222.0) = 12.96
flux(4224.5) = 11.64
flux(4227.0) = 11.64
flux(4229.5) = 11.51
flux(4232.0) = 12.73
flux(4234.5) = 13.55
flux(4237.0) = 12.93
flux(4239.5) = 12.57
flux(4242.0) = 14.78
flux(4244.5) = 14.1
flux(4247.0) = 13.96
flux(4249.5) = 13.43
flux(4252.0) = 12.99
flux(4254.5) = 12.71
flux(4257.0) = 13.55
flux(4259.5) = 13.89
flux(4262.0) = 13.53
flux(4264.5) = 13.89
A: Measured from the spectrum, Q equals 1.89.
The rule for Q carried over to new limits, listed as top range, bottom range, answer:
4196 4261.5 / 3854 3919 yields 2.08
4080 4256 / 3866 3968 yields 1.96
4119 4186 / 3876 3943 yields 1.91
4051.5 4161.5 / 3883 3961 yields 1.76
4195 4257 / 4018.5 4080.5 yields 1.15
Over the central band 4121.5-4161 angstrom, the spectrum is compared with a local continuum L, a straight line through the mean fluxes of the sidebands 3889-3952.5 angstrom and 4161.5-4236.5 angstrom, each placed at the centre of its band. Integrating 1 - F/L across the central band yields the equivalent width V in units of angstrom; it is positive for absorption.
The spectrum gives -1.9 angstrom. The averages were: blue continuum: 7.45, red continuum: 12.4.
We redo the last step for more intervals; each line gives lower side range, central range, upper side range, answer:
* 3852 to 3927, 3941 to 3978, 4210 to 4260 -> 5.3 angstrom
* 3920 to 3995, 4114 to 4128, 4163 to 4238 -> -2.4 angstrom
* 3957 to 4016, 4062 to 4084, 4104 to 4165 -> -1.9 angstrom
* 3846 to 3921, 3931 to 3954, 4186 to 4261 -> 4.8 angstrom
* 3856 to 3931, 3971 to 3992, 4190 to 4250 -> -2.7 angstrom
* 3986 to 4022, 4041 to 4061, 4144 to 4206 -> -0.5 angstrom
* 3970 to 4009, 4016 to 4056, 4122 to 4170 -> -4.8 angstrom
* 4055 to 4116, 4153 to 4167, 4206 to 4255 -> 0.5 angstrom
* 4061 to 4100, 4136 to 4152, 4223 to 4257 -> 1.1 angstrom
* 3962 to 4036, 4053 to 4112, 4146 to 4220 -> -4.8 angstrom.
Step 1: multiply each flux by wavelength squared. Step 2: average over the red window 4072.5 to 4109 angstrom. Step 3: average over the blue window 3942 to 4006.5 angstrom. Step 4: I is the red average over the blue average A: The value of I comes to 1.41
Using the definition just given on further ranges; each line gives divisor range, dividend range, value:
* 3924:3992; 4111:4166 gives 1.78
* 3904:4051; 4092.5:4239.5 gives 1.39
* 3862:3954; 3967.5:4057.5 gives 1.69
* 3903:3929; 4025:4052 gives 1.59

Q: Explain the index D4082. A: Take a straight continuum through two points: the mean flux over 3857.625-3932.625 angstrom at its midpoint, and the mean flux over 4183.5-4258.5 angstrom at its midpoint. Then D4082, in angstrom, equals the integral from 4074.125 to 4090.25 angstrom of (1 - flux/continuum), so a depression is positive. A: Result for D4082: -3.7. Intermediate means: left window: 7.21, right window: 12.8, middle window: 12.8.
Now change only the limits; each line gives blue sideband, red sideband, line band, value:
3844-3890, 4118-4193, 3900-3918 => -4.6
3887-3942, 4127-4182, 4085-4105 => -3.2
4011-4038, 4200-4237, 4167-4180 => 0.7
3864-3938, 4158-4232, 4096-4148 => -4.6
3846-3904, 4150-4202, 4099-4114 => -1.2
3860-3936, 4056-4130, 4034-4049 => -2.0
